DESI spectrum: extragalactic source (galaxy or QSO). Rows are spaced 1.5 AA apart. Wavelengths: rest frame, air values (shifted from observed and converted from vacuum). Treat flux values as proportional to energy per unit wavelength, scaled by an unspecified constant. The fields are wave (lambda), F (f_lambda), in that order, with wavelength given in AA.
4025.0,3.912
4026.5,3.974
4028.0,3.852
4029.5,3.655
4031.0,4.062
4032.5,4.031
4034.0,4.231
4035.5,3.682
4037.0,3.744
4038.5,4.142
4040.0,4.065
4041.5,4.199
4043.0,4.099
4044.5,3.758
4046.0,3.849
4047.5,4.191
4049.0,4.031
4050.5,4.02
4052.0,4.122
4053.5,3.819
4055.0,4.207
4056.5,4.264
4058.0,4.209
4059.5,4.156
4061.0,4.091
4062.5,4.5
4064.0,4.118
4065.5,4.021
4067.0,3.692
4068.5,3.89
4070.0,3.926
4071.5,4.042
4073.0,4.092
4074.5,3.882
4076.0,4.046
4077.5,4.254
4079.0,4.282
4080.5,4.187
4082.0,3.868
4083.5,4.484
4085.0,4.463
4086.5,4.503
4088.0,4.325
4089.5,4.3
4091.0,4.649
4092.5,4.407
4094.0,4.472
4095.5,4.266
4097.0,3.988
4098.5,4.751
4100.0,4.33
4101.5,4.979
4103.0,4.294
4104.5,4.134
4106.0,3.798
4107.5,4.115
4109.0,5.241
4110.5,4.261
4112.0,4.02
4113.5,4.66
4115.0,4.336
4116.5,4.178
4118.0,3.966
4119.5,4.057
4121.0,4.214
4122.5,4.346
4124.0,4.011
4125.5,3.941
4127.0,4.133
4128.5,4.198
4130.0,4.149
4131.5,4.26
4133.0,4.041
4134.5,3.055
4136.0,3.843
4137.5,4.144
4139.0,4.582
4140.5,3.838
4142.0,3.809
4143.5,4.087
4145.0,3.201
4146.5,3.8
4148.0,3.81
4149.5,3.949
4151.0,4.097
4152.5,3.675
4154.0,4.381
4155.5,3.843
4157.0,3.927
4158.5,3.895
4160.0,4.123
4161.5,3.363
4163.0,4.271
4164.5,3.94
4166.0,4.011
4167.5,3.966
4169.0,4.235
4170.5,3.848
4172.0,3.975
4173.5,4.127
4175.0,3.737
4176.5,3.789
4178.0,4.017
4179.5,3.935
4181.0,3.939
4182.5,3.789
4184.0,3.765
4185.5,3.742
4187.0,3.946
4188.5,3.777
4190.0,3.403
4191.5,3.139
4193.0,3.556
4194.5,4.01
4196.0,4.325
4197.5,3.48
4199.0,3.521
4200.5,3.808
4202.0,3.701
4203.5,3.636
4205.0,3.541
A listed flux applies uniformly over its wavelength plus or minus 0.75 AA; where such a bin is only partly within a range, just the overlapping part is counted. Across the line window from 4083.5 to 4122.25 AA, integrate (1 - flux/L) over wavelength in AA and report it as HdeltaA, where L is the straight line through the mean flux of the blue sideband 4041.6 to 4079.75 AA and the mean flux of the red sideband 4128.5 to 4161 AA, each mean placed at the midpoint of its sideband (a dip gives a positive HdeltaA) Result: -3.4 AA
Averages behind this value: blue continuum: 4.06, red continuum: 3.93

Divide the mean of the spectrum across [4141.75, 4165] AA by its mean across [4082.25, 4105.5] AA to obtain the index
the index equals 0.88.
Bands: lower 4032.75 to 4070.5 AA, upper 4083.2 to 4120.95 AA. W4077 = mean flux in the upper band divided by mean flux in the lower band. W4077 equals 1.08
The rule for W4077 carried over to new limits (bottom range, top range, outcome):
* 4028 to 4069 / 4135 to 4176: 0.98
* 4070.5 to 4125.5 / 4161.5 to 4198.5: 0.90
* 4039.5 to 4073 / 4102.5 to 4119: 1.05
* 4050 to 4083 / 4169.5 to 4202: 0.93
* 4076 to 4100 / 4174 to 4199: 0.87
